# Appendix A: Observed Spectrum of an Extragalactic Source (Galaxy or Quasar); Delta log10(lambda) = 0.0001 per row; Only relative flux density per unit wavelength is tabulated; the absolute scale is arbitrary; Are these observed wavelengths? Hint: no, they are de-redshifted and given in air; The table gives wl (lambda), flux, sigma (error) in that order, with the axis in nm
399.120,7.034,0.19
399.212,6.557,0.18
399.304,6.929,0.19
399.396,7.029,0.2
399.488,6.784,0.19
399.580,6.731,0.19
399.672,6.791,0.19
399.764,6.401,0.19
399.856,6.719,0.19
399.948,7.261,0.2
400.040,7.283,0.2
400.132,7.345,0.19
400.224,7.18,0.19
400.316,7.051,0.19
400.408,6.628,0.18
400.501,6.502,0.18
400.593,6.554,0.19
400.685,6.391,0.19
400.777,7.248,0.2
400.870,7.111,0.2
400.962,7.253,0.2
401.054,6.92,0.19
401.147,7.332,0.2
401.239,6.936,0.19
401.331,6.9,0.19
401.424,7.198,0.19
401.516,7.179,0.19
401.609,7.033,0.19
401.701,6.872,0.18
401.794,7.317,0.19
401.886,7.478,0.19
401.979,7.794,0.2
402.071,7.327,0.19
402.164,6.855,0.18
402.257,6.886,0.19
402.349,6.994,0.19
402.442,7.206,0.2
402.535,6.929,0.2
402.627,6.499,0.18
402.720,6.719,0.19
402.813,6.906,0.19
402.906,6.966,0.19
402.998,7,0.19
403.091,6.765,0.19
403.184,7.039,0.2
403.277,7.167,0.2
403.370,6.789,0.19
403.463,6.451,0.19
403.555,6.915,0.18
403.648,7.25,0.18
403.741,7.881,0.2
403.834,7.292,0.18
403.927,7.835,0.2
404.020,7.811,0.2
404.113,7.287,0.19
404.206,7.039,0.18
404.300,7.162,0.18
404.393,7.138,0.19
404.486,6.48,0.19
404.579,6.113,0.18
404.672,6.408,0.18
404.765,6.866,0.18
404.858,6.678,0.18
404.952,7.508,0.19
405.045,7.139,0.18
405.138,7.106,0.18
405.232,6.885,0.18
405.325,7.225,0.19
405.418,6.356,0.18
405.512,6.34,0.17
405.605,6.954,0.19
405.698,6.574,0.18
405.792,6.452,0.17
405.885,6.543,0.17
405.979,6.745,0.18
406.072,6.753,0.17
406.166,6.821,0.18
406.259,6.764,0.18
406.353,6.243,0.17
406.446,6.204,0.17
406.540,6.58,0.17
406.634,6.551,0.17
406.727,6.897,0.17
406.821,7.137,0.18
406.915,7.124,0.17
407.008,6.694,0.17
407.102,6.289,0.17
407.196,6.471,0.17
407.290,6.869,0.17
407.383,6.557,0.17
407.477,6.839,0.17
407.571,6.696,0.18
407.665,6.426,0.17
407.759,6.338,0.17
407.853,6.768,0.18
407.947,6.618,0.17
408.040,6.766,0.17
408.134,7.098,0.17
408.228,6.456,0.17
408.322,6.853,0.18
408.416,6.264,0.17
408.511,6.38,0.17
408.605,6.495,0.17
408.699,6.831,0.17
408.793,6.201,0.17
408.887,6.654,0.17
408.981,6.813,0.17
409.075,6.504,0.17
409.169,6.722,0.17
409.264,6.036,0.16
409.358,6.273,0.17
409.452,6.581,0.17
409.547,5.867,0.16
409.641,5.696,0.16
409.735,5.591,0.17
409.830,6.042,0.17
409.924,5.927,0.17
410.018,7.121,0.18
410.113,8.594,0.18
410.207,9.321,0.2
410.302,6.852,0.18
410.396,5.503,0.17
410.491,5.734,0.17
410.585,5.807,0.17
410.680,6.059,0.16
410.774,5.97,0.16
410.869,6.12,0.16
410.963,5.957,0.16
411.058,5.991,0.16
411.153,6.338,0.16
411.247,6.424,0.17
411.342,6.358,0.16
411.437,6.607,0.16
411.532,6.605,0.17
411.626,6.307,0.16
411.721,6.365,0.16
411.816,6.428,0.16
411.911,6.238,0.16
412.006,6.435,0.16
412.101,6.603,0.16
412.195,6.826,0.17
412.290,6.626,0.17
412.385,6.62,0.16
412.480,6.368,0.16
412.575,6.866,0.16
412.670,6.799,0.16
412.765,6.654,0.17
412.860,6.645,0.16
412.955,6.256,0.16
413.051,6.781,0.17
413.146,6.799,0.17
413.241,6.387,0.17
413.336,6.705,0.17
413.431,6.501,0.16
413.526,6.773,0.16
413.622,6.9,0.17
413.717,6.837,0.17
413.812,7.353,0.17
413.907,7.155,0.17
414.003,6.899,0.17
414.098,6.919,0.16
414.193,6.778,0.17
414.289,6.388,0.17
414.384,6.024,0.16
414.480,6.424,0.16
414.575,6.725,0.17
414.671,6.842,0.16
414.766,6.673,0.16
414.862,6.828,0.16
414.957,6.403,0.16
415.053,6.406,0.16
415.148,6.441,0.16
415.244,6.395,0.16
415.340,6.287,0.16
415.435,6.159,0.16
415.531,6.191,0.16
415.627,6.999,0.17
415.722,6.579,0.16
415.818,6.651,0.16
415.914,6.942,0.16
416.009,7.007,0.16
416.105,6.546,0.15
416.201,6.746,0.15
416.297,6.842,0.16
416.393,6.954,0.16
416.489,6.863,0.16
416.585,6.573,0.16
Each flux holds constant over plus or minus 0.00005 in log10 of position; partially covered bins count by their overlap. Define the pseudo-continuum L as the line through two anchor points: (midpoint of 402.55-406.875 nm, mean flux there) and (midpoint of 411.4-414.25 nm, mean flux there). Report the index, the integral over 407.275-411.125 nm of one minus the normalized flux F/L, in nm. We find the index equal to 0.155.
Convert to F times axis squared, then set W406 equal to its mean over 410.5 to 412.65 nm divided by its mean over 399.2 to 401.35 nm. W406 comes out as 1.0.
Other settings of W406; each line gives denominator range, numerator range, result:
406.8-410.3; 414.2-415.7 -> 1.01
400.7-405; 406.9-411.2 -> 0.95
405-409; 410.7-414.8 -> 1.01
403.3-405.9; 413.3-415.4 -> 1.01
